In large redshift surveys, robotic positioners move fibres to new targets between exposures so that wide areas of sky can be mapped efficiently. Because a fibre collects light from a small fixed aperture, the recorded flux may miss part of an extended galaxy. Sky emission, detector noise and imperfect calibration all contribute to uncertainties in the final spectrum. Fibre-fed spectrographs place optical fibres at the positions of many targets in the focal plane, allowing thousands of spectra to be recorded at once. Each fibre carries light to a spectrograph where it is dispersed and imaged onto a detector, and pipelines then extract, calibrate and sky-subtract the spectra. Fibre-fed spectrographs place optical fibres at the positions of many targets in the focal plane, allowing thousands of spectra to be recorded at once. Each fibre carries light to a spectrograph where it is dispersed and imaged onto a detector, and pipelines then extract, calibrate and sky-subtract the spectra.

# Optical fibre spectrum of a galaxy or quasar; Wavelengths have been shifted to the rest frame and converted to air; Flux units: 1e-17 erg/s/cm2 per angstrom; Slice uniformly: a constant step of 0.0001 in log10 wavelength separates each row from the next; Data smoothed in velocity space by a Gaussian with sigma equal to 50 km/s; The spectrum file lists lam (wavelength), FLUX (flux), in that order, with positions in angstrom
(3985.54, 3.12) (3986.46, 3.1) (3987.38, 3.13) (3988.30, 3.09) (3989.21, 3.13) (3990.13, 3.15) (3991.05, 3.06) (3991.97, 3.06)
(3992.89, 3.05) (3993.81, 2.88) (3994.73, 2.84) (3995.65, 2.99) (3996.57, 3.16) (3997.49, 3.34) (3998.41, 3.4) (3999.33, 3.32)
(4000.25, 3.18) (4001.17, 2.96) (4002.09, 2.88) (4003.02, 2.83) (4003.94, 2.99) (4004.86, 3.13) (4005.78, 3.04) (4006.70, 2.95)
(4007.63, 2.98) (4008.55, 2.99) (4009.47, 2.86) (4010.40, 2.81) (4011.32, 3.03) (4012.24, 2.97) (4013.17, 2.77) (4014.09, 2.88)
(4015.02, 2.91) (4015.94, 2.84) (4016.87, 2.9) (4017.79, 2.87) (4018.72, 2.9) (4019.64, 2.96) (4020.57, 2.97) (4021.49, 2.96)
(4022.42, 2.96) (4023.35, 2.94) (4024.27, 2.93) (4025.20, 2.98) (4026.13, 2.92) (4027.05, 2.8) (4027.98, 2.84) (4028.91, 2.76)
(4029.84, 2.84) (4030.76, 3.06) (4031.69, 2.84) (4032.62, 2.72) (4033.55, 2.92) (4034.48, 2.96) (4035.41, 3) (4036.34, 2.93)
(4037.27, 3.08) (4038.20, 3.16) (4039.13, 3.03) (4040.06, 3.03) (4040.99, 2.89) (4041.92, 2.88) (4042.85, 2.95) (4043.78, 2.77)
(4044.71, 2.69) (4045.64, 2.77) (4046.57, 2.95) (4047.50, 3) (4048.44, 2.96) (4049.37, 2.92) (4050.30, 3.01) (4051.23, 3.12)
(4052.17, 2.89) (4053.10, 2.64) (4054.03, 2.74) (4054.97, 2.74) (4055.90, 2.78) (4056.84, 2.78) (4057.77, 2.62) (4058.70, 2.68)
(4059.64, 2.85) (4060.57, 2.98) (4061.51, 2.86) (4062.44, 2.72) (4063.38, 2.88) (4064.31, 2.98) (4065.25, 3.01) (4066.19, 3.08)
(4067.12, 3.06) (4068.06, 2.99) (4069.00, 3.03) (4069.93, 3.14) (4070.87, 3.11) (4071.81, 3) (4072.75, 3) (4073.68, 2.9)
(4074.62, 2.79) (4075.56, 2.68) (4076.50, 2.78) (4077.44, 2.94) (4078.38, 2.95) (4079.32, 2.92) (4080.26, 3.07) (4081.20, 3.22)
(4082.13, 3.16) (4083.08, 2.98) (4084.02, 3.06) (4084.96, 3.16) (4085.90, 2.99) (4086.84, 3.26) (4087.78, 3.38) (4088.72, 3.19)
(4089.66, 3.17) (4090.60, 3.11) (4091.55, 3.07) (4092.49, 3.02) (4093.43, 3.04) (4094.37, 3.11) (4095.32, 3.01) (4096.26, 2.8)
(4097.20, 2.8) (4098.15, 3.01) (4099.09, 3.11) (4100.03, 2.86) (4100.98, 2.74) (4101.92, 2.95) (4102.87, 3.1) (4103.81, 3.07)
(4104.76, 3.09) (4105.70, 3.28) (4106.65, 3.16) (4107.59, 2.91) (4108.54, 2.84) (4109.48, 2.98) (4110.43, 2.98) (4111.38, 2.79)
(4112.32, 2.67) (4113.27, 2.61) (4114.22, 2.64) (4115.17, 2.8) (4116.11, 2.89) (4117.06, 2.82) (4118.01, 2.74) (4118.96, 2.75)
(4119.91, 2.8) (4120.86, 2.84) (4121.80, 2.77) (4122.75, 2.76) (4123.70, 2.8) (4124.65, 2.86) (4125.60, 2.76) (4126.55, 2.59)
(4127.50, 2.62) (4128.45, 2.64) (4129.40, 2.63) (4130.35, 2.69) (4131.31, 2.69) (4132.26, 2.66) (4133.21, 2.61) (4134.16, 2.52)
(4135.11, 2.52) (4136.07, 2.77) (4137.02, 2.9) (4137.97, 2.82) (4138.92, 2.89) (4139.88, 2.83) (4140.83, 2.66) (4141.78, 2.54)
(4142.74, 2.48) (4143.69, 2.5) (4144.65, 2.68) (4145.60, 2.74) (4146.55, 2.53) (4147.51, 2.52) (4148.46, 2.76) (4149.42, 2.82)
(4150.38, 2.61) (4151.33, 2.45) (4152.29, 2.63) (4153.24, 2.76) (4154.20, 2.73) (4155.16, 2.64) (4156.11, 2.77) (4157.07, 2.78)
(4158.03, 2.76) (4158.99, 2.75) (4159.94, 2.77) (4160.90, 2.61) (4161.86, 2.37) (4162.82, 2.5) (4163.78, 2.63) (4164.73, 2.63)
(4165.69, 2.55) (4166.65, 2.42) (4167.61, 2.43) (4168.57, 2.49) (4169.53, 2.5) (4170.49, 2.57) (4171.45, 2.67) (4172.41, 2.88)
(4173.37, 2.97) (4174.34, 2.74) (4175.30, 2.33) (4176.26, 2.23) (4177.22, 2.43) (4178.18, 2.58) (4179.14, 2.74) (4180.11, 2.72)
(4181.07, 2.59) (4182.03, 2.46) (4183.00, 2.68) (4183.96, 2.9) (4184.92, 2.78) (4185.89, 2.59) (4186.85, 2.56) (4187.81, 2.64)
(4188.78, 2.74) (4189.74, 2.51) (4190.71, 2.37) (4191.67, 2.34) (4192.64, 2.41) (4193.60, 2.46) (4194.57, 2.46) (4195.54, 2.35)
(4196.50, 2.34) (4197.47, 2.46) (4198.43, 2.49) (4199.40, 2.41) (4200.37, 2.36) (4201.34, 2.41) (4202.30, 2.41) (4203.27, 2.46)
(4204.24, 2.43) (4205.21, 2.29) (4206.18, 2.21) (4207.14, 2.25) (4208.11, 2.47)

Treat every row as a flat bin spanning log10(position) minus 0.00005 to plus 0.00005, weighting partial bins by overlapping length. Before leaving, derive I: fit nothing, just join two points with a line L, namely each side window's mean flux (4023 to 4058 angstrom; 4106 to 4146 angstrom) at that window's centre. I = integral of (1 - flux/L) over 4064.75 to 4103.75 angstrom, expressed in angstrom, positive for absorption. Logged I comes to -2.8 angstrom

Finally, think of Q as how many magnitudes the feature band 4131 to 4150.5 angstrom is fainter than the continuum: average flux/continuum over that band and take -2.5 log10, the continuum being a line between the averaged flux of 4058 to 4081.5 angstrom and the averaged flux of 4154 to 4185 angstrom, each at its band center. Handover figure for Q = 0.017 mag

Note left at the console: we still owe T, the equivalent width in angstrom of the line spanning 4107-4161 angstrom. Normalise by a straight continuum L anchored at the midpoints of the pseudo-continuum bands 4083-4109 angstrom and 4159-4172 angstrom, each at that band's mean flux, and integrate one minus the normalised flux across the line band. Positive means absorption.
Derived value 1.2 angstrom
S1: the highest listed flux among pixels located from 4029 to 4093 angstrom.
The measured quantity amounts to 3.38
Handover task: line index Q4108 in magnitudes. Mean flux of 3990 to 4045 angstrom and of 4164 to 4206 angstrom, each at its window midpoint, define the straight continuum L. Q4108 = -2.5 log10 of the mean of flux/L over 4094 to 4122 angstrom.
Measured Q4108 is -0.07 mag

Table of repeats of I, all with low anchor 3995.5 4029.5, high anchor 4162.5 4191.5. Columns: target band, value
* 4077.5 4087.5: -1.0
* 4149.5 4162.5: -0.1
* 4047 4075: -0.5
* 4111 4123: -0.1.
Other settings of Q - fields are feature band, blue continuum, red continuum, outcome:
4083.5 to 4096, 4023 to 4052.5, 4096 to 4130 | -0.089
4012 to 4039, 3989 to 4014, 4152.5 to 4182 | 0.018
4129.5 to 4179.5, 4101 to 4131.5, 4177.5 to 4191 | 0.034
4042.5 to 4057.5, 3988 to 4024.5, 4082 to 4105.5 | 0.063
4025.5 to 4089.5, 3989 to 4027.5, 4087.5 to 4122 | 0.009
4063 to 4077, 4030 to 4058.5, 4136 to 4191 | -0.047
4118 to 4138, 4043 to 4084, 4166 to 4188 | 0.010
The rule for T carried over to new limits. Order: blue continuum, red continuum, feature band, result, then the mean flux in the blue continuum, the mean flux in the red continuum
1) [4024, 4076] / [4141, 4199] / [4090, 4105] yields -1.15 angstrom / 2.9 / 2.59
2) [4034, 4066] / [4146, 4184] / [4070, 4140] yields -3.46 angstrom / 2.89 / 2.62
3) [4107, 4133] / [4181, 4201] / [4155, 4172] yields 0.06 angstrom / 2.76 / 2.52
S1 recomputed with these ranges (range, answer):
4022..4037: 3.06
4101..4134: 3.28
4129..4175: 2.97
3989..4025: 3.4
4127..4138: 2.9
